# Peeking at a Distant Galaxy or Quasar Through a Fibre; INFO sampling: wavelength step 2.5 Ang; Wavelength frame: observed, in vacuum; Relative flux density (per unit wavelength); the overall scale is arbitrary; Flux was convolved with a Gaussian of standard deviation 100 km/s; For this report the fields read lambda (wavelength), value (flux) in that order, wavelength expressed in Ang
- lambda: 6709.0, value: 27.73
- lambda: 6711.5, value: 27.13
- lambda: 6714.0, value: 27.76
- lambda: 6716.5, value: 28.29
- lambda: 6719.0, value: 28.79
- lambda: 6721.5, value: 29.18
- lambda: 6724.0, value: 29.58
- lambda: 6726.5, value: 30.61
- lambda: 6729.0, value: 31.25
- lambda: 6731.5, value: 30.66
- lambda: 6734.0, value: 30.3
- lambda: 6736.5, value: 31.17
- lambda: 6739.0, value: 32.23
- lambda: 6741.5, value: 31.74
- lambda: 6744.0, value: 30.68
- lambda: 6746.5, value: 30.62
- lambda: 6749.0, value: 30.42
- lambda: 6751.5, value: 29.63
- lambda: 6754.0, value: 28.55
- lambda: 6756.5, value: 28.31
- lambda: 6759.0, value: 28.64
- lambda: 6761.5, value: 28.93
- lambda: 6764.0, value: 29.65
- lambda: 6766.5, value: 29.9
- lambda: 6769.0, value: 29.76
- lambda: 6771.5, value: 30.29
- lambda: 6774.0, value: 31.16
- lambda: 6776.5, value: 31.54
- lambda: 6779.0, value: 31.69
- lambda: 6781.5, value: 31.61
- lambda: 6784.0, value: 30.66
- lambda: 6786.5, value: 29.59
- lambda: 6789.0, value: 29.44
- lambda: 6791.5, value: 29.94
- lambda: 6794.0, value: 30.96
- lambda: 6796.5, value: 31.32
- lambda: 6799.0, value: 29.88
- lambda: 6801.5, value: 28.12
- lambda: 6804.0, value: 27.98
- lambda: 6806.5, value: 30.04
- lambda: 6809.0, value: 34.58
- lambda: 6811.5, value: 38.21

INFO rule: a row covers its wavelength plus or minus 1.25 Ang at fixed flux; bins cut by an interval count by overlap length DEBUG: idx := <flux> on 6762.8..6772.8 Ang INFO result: 29.9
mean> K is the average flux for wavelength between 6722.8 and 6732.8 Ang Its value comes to 30.5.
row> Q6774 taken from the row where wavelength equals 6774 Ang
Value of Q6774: 31.16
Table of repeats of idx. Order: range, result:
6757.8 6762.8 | 28.8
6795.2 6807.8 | 29.5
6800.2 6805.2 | 28.1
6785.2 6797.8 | 30.3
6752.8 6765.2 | 28.8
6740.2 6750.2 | 30.9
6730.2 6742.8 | 31.2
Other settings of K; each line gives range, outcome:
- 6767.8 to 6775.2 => 30.4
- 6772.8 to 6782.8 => 31.5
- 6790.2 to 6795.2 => 30.4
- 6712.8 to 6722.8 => 28.5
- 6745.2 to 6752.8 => 30.2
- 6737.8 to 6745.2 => 31.6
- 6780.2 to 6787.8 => 30.6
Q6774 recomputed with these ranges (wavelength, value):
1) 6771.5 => 30.29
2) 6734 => 30.3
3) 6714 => 27.76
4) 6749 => 30.42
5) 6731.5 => 30.66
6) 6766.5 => 29.9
